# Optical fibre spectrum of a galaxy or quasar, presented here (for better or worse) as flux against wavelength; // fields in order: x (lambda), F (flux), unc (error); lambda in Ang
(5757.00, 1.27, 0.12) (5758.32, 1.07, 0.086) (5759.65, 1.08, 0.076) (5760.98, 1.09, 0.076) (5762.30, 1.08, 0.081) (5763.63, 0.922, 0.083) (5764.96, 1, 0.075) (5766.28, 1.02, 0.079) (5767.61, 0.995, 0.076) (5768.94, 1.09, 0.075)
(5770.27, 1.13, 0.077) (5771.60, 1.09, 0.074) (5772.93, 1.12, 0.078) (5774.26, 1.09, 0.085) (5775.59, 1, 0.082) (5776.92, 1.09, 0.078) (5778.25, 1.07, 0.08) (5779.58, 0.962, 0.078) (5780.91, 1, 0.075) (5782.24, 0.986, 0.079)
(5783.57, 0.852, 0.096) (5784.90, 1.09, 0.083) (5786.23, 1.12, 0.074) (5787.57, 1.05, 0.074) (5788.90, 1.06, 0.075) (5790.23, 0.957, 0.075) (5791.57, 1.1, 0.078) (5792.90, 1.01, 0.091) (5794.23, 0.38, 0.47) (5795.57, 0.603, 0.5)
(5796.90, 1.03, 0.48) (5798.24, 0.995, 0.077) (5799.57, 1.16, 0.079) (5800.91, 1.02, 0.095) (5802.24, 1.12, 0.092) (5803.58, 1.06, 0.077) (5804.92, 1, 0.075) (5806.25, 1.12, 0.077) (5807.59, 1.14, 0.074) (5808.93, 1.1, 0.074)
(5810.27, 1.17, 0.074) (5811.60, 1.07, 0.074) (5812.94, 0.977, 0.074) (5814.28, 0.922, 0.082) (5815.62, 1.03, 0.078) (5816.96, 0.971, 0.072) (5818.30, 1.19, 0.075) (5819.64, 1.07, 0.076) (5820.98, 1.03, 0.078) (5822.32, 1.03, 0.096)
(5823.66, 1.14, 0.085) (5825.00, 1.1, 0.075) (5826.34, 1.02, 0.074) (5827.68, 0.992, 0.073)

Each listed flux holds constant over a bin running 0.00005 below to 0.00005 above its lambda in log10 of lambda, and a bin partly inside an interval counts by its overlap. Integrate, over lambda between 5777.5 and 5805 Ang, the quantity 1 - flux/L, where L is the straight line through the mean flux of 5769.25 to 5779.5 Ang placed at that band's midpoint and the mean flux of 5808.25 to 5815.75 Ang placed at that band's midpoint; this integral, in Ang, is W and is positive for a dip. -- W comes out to 2.1 Ang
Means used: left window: 1.08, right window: 1.05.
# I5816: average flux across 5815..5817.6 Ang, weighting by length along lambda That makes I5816 1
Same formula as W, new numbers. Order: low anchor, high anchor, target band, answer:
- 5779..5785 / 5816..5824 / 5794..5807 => 0.62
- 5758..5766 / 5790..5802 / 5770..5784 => -0.68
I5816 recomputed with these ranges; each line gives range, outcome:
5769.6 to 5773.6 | 1.11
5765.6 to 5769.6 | 1.04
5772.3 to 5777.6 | 1.07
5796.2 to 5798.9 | 1.01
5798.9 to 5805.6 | 1.07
